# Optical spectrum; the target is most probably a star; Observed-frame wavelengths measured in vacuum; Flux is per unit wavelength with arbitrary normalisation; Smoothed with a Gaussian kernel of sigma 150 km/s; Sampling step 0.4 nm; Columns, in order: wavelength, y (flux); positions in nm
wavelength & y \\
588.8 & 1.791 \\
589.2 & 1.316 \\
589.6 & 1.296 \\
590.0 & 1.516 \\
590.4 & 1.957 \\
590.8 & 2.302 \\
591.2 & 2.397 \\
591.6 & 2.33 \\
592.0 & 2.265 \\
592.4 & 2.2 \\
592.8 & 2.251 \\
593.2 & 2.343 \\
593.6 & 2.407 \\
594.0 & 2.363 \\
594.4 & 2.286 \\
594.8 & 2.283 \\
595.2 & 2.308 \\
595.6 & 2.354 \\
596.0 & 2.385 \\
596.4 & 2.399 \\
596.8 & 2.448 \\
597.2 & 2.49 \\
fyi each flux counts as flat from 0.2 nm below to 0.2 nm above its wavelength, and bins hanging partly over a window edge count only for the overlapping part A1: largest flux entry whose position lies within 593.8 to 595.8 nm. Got 2.363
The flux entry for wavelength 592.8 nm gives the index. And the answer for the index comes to 2.251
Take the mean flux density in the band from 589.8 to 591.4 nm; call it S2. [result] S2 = 2.04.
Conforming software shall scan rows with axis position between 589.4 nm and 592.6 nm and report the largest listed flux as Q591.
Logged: 2.397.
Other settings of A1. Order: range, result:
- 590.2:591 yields 2.302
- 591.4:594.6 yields 2.407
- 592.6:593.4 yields 2.343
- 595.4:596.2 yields 2.385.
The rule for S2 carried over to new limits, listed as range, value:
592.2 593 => 2.23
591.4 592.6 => 2.27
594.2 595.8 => 2.31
